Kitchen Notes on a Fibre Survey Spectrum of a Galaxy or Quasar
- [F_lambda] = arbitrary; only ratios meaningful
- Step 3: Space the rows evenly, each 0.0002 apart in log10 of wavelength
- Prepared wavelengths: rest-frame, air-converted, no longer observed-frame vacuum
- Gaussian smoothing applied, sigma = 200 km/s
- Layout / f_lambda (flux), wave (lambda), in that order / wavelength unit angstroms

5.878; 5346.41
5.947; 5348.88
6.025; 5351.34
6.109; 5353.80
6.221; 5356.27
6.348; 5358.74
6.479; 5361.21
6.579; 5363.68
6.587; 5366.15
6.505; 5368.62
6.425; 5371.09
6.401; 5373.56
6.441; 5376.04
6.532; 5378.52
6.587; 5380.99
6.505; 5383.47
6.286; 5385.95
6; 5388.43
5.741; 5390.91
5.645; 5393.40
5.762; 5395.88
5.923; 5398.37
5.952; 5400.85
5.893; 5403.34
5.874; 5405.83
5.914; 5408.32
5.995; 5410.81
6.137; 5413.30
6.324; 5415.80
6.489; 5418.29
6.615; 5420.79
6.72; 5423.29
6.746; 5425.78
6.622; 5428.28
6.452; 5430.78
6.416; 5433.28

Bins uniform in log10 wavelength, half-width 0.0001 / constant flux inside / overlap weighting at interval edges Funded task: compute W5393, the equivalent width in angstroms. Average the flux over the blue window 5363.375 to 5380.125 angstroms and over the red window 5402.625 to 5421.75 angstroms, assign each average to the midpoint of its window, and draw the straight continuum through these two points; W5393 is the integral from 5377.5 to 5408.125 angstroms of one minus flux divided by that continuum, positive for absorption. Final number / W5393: 1.31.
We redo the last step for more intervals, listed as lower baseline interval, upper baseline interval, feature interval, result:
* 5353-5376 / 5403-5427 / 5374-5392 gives 0.2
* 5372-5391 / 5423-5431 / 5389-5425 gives 2.5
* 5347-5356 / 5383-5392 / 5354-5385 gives -1.9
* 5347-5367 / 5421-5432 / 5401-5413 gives 1.1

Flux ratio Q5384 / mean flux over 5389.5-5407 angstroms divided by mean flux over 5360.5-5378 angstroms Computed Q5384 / 0.90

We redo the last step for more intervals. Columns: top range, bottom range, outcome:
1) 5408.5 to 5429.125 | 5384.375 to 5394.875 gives 1.08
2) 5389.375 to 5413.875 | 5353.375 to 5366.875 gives 0.92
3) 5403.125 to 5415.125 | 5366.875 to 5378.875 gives 0.93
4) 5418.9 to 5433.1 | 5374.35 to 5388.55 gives 1.03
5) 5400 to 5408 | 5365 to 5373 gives 0.91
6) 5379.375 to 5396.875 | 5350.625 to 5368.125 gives 0.96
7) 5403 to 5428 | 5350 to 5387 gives 0.98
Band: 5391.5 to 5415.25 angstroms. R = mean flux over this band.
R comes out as 5.91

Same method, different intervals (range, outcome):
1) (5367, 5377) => 6.45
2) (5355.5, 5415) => 6.2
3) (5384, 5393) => 6.01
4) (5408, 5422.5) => 6.28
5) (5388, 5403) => 5.83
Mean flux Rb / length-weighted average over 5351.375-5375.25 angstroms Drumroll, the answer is 6.39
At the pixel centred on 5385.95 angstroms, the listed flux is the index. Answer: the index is 6.286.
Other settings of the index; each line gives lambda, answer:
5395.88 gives 5.762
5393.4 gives 5.645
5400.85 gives 5.952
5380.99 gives 6.587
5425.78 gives 6.746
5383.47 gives 6.505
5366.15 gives 6.587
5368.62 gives 6.505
